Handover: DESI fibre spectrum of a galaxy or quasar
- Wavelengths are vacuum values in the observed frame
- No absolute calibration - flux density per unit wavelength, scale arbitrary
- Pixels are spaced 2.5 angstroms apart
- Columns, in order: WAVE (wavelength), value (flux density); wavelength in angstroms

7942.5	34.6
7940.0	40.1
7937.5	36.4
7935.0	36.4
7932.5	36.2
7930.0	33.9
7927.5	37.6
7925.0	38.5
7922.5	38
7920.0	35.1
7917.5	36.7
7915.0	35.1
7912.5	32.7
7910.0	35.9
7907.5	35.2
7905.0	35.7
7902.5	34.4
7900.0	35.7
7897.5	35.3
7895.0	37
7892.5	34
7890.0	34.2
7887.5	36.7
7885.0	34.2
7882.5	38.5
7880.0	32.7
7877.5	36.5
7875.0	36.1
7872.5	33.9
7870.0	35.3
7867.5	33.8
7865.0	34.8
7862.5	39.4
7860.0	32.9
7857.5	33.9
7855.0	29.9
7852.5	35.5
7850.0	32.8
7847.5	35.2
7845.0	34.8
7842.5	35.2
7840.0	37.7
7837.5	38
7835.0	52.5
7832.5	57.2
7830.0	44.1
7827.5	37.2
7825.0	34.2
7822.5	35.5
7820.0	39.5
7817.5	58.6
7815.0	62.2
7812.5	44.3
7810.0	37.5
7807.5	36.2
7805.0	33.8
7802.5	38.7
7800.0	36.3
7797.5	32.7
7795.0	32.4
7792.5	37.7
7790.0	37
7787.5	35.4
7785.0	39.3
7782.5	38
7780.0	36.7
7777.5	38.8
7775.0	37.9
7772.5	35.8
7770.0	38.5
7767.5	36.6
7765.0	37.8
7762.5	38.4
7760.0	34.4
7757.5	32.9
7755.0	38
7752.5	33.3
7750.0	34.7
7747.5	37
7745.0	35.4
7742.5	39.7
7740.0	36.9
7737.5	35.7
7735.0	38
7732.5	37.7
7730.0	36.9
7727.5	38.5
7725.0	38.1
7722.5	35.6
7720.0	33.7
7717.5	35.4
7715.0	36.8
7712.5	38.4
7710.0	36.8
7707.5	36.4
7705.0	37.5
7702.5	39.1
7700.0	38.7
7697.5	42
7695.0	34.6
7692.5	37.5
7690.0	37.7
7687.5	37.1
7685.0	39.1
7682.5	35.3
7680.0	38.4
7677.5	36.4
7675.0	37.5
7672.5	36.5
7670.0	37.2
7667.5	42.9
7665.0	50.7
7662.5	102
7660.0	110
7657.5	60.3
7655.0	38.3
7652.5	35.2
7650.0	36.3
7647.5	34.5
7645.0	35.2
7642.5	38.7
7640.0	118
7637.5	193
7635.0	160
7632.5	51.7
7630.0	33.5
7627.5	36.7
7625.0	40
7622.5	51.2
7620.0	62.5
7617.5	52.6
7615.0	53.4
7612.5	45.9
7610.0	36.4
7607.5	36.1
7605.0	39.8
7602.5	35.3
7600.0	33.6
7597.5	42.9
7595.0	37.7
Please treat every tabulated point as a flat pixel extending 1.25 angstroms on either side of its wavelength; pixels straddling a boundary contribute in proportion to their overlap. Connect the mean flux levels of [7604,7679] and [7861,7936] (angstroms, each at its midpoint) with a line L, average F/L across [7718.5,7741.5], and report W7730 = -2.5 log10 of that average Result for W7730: 0.340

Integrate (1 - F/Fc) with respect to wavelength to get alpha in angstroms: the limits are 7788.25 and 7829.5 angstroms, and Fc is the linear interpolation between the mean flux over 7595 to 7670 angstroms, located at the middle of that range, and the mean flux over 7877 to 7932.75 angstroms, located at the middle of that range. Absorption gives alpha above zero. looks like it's 3.6 angstroms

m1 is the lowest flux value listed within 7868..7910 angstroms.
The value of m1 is 32.7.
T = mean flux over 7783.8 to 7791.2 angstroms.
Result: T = 37.2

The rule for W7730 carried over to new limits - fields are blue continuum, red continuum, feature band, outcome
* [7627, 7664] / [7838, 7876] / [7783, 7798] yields 0.28 mag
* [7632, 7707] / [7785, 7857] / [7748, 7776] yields 0.25 mag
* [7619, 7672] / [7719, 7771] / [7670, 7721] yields 0.33 mag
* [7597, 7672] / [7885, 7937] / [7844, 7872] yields 0.16 mag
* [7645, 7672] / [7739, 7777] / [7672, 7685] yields 0.32 mag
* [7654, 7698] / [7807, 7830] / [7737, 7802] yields 0.22 mag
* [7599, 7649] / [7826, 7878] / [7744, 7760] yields 0.32 mag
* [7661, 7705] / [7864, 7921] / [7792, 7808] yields 0.10 mag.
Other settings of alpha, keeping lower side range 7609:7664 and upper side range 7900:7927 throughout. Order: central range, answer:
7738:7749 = 3.4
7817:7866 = 5.4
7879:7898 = 1.5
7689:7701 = 4.2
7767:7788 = 5.2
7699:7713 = 4.8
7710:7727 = 6.0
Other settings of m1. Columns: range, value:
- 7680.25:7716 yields 34.6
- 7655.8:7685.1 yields 35.3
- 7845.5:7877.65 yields 29.9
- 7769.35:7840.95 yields 32.4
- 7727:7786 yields 32.9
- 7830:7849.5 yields 34.8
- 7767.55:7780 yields 35.8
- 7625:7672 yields 33.5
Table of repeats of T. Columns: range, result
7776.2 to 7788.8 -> 37.6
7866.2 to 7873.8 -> 34.3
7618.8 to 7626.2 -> 51.2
